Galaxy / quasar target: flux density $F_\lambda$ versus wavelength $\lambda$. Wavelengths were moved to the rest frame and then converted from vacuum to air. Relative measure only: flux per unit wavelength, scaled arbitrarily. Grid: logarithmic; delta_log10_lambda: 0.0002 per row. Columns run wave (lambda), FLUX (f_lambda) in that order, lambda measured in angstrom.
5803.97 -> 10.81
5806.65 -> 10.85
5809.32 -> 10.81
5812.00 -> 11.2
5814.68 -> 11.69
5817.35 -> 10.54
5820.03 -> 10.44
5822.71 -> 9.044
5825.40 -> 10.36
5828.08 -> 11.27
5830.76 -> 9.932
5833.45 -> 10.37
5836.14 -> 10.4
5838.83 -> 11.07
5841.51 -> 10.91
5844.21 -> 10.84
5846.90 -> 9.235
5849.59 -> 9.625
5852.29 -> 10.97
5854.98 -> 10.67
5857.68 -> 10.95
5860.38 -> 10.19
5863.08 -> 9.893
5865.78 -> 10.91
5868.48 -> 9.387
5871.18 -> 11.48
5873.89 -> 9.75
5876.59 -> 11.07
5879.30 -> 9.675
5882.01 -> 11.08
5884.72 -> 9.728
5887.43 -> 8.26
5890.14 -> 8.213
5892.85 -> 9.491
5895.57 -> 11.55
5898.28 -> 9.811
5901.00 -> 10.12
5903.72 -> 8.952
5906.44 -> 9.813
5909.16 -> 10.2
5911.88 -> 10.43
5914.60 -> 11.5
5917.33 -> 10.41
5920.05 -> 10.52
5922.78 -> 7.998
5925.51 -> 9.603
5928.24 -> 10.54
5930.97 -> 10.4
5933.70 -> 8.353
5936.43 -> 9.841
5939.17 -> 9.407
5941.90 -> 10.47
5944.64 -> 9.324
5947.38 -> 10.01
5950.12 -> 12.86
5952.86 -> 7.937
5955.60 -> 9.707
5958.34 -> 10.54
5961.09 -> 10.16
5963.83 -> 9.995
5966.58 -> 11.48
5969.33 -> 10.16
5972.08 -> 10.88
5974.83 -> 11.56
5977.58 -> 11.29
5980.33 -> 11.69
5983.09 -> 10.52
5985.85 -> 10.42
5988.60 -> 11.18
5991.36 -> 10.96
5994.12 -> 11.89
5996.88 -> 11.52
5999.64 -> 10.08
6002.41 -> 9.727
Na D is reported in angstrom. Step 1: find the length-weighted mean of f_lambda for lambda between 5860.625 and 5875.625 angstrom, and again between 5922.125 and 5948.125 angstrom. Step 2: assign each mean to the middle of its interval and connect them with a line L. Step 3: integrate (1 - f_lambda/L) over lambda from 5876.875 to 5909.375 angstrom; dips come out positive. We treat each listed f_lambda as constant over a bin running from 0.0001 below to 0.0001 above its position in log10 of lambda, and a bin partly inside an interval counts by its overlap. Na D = 0.9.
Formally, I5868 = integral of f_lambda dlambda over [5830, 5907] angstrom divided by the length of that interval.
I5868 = 10.2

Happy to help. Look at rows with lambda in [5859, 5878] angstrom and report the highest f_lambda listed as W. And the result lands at 11.48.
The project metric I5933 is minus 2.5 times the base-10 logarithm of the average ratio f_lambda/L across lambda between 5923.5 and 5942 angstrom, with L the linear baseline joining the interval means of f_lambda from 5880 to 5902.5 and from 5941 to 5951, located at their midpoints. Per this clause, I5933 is 0.073 mag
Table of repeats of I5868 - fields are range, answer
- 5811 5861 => 10.5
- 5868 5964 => 9.97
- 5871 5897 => 9.96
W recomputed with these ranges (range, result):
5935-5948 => 10.47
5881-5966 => 12.86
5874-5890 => 11.08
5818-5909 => 11.55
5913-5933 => 11.5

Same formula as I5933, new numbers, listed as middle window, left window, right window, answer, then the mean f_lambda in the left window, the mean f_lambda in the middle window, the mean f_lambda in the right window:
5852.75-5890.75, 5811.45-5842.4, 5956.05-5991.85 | 0.053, 10.6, 10.1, 10.8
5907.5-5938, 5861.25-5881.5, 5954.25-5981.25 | 0.061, 10.3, 9.98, 10.7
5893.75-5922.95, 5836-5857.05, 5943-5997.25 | 0.041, 10.5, 10.2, 10.7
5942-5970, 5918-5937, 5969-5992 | 0.014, 9.63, 10.2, 11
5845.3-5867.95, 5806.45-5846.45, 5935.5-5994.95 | 0.033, 10.6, 10.3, 10.6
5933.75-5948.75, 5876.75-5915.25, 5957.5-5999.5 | 0.086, 9.92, 9.68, 10.9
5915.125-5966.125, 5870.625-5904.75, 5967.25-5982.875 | 0.071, 9.91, 9.95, 11.1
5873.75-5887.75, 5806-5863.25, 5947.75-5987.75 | 0.052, 10.5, 10.1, 10.6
